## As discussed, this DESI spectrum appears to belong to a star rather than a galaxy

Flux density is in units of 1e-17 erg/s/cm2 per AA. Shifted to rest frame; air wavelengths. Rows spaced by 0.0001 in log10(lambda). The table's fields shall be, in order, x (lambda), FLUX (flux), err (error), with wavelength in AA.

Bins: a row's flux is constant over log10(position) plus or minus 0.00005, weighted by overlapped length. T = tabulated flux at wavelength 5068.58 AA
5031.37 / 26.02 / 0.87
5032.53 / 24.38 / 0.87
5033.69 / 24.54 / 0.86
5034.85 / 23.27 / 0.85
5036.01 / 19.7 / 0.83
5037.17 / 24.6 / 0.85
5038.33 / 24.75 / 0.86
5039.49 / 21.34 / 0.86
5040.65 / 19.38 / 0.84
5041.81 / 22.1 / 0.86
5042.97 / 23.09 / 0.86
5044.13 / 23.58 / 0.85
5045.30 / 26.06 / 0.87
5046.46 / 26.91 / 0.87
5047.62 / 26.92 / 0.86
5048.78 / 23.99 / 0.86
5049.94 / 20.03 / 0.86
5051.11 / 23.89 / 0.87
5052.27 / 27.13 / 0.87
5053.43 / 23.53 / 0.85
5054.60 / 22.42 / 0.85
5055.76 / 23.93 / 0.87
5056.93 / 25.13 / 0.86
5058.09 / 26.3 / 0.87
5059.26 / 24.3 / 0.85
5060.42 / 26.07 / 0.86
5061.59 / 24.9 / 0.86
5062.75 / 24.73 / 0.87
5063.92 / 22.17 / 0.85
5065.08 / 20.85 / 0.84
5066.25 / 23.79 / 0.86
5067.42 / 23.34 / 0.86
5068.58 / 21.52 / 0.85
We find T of 21.52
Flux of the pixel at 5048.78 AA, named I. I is 23.99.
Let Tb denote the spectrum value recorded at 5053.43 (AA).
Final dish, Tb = 23.53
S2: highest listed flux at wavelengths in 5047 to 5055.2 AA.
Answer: 27.13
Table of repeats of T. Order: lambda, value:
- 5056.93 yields 25.13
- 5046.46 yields 26.91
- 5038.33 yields 24.75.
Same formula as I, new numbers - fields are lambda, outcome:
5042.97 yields 23.09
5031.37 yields 26.02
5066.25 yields 23.79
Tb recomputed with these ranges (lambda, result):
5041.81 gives 22.1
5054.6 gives 22.42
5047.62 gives 26.92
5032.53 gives 24.38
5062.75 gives 24.73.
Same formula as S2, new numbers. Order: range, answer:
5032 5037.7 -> 24.6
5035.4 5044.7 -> 24.75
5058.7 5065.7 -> 26.07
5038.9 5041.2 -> 21.34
